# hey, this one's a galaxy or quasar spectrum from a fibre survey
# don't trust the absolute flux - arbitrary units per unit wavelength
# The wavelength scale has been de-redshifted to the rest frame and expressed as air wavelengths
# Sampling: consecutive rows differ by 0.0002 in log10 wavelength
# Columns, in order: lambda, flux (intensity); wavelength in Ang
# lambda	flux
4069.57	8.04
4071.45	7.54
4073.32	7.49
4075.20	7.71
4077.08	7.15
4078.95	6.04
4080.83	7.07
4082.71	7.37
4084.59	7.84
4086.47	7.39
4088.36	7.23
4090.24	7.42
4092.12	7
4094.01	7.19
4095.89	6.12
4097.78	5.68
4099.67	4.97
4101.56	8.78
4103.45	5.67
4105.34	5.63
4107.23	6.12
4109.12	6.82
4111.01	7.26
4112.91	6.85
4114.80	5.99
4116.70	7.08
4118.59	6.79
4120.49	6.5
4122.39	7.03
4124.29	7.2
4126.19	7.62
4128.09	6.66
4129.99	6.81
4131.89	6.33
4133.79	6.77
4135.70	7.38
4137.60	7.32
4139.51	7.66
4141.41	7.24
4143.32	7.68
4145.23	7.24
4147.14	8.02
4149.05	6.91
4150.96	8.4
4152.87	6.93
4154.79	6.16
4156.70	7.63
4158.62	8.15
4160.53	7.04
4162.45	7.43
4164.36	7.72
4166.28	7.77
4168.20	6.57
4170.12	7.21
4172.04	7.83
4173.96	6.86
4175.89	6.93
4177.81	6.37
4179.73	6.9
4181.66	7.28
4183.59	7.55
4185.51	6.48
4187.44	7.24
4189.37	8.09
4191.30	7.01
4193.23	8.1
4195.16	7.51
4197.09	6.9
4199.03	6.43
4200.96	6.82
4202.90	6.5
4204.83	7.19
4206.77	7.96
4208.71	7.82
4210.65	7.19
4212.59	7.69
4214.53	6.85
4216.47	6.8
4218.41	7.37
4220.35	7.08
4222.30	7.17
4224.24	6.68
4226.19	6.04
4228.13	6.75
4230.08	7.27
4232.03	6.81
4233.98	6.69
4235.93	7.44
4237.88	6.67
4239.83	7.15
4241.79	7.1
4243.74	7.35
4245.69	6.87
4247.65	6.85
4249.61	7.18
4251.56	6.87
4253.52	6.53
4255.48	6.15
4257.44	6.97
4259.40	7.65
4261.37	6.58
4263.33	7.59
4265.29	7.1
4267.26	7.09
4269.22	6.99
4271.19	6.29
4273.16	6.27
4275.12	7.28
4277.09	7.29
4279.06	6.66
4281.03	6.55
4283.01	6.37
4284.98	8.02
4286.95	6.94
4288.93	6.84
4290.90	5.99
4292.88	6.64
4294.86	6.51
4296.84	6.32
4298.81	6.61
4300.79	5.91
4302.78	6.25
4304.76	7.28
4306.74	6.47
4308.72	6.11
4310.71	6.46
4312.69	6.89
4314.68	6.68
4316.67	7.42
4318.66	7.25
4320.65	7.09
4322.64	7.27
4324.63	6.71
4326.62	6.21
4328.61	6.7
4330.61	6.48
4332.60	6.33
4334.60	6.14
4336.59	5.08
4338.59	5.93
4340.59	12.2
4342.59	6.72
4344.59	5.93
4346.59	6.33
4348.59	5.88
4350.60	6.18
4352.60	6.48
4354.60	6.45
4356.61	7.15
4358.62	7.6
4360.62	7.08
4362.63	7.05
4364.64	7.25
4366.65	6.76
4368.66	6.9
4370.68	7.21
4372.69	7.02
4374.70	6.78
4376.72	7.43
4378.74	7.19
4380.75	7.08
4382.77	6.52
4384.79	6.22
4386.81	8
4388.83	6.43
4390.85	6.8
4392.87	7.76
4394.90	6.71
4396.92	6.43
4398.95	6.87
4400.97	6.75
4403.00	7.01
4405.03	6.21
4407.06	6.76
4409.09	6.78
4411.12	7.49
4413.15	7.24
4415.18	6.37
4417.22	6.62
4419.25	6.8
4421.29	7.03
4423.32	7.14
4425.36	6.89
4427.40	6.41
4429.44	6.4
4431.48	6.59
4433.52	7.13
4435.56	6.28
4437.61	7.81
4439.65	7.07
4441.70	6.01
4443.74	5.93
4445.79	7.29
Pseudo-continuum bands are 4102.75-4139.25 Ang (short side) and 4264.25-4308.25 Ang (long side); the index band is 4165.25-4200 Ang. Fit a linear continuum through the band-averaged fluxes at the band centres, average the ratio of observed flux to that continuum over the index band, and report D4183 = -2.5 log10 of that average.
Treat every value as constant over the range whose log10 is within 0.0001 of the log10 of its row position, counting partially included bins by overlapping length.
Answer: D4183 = -0.07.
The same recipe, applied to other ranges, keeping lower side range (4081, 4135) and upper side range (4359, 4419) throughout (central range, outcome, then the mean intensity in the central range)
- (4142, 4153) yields -0.113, 7.56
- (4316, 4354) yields 0.025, 6.75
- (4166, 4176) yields -0.054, 7.17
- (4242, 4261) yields -0.011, 6.93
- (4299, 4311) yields 0.076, 6.42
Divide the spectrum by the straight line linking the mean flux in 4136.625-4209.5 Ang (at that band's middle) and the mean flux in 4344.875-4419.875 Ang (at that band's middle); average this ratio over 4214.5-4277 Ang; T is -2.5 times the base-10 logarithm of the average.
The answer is 0.03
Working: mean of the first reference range 7.28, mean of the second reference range 6.85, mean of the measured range 6.93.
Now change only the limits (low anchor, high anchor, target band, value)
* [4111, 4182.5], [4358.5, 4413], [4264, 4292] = 0.03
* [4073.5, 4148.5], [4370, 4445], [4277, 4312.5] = 0.04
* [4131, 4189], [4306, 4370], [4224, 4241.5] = 0.03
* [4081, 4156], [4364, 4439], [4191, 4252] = -0.02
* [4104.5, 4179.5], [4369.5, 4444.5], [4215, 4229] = 0.03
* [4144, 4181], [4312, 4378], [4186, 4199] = -0.02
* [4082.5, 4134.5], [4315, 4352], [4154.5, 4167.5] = -0.10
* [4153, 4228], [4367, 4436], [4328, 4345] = 0.01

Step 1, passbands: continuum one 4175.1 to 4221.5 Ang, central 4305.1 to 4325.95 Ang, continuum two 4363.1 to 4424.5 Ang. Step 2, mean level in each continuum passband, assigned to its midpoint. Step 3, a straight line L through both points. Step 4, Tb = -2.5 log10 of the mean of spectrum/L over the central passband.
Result 0.028 mag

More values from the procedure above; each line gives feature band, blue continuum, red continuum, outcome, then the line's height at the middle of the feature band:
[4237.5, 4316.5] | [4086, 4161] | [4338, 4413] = 0.03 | 6.96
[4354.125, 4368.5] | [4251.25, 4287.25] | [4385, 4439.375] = -0.03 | 6.88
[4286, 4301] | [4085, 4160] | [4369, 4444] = 0.07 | 6.9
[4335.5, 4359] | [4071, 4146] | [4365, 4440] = 0.01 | 6.9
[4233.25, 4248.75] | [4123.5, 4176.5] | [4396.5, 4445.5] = 0.01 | 7.1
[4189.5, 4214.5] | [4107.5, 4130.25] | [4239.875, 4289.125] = -0.06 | 6.91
